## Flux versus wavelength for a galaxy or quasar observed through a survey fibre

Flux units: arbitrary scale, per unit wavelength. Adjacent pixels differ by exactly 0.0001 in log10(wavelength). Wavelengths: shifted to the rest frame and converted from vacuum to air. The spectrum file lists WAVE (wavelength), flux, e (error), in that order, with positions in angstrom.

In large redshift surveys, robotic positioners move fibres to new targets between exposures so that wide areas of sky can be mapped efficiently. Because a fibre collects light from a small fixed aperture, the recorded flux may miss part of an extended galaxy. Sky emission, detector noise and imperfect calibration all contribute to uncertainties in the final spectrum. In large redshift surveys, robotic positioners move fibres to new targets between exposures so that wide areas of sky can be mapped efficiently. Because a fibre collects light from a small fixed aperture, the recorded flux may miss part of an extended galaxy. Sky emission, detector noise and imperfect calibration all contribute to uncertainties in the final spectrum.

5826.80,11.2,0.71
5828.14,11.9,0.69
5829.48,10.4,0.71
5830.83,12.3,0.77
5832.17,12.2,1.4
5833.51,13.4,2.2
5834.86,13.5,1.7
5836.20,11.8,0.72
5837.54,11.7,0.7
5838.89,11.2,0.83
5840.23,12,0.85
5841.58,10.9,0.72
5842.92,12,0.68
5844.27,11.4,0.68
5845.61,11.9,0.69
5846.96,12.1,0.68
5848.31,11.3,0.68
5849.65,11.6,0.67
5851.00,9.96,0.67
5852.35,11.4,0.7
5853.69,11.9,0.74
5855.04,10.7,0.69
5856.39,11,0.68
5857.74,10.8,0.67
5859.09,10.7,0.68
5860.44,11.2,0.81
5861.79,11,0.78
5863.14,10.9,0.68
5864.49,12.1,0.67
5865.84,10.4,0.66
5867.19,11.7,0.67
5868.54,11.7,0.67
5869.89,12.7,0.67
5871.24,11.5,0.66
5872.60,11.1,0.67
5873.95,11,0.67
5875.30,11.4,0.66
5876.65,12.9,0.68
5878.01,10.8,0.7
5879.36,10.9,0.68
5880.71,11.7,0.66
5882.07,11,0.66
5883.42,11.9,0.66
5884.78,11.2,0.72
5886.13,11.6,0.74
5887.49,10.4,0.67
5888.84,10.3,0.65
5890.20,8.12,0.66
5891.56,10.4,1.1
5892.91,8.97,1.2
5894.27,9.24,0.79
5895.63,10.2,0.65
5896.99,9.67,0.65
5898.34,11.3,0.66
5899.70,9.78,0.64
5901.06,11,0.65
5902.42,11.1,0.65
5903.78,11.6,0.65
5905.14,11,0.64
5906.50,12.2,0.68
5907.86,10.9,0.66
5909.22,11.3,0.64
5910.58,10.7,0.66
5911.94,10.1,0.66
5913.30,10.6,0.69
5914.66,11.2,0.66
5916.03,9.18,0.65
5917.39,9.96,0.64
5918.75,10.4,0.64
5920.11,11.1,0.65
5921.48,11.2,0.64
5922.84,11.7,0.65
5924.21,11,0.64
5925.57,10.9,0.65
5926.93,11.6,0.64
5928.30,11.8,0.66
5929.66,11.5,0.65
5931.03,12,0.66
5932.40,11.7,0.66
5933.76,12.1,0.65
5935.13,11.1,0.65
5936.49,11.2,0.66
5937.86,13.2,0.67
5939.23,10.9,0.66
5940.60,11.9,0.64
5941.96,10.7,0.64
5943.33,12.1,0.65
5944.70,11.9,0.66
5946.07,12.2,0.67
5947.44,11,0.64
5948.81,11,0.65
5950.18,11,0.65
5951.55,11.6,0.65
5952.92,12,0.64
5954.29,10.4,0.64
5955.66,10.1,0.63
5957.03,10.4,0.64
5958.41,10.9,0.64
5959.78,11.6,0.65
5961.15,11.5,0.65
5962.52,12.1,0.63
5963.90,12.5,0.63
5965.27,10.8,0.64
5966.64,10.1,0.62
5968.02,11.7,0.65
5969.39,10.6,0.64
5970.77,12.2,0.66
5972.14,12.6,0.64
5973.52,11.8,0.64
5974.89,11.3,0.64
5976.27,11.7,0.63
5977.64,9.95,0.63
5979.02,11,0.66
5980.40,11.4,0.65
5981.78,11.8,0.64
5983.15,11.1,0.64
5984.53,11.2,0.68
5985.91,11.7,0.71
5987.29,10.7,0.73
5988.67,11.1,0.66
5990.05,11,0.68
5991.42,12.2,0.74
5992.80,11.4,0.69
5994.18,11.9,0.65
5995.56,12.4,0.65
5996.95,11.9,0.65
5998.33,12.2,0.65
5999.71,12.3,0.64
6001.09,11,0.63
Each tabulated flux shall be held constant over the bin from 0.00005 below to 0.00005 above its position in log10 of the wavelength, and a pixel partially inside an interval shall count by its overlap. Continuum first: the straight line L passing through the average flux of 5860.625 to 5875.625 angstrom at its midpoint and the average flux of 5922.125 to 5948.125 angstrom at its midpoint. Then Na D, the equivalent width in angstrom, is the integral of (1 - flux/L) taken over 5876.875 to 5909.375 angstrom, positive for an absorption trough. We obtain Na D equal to 2.2 angstrom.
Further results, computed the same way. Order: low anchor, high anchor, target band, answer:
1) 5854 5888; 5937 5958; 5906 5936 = 0.6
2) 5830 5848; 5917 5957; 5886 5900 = 2.0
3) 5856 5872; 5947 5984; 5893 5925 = 1.7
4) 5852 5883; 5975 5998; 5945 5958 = 0.3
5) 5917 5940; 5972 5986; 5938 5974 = -0.1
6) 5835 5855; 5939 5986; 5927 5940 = -0.4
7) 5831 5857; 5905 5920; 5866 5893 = 0.2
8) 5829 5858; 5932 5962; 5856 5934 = 3.6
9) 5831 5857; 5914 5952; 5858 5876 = 0.4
